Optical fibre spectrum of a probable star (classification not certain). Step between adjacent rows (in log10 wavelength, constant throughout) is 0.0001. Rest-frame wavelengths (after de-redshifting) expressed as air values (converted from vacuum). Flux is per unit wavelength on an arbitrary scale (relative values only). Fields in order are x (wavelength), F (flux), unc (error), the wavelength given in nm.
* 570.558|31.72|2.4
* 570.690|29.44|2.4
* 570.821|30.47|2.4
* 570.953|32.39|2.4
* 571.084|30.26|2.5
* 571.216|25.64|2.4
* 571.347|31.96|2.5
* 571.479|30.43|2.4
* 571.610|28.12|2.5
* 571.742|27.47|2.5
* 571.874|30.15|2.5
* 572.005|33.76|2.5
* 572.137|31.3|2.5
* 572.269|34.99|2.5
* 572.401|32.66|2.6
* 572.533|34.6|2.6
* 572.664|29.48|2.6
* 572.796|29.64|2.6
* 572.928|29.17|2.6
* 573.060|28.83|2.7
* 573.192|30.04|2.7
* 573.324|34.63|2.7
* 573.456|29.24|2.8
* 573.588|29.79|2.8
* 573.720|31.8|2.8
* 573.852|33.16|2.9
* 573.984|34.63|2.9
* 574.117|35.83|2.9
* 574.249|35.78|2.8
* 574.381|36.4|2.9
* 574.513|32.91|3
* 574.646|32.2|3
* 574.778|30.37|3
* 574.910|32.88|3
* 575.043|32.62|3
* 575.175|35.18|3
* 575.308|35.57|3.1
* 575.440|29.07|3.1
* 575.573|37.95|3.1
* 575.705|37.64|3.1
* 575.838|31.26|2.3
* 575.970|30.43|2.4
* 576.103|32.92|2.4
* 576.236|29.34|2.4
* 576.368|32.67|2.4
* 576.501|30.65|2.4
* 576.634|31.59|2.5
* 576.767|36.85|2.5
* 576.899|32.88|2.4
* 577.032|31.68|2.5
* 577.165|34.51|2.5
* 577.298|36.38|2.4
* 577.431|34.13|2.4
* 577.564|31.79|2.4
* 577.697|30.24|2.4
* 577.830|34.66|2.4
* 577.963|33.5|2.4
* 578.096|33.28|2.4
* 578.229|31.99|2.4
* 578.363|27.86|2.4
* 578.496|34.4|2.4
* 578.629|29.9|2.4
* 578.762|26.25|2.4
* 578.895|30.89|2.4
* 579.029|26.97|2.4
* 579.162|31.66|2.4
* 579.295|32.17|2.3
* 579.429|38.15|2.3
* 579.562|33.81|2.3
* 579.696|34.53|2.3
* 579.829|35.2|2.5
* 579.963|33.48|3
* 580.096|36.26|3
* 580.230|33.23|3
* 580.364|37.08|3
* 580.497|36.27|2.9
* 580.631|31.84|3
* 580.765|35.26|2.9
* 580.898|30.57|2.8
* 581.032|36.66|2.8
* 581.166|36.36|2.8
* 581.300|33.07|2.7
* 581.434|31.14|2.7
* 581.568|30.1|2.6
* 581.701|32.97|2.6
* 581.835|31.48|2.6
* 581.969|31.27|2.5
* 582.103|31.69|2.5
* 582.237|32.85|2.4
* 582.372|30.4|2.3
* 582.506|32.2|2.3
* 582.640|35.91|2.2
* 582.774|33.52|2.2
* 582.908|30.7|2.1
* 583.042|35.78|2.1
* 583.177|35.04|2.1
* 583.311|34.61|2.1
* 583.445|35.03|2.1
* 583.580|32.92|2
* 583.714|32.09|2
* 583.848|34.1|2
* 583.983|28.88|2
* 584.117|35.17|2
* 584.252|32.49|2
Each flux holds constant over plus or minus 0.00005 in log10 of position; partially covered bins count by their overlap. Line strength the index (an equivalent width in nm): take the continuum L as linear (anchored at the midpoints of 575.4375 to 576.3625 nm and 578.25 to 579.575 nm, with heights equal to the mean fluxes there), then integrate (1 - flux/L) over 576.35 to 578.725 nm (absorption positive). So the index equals -0.05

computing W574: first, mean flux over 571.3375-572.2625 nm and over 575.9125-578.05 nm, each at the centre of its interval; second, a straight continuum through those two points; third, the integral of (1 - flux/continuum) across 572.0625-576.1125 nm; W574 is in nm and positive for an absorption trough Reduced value -0.139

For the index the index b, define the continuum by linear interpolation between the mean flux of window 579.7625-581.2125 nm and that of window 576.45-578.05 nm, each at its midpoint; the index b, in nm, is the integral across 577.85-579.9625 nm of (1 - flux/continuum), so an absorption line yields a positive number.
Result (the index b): 0.12 nm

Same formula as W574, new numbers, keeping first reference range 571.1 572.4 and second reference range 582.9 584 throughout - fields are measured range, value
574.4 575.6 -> -0.07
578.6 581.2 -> -0.05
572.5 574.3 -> -0.05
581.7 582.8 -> 0.03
